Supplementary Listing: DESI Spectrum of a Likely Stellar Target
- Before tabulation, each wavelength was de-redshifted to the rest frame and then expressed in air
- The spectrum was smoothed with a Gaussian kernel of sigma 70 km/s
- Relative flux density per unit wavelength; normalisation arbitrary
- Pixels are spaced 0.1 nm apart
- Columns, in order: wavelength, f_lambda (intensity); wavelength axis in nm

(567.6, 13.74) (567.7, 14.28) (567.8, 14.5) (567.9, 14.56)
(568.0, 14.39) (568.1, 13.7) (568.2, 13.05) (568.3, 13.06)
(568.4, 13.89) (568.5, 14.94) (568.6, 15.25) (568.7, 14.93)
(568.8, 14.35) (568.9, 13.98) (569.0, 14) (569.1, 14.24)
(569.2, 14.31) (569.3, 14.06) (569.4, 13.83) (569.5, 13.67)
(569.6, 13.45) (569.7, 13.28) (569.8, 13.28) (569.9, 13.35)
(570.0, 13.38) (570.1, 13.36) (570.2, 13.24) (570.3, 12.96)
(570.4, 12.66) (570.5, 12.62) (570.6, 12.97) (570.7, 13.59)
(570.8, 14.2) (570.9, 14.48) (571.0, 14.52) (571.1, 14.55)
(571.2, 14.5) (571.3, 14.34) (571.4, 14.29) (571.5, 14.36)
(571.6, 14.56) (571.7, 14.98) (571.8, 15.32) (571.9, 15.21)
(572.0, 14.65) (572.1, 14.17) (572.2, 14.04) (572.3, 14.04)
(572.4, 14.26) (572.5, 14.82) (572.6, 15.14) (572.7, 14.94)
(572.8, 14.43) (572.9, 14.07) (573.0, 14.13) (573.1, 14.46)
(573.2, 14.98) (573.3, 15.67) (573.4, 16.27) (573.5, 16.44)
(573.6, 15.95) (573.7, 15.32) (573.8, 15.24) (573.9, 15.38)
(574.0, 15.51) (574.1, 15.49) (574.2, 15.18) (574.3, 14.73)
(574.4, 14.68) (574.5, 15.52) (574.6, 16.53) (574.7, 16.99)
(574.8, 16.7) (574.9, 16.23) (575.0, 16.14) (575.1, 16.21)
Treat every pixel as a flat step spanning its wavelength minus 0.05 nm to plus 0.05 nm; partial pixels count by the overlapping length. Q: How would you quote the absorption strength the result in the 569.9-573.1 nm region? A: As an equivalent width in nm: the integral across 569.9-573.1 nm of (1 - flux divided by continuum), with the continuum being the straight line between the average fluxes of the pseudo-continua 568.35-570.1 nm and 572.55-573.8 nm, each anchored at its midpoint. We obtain 0.11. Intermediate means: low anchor 14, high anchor 15.2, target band 14.1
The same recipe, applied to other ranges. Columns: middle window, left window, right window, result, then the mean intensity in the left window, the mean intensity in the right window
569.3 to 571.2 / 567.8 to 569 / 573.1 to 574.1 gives 0.15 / 14.2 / 15.6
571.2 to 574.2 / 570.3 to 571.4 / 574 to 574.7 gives -0.04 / 13.8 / 15.5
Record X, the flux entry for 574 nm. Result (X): 15.51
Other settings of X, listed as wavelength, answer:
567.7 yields 14.28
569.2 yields 14.31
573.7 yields 15.32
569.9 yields 13.35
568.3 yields 13.06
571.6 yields 14.56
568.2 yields 13.05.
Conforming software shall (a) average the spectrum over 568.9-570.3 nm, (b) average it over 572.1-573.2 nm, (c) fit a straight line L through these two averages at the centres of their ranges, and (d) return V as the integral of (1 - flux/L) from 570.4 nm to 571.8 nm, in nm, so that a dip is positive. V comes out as -0.010 nm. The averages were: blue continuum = 13.6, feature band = 14.1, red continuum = 14.4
